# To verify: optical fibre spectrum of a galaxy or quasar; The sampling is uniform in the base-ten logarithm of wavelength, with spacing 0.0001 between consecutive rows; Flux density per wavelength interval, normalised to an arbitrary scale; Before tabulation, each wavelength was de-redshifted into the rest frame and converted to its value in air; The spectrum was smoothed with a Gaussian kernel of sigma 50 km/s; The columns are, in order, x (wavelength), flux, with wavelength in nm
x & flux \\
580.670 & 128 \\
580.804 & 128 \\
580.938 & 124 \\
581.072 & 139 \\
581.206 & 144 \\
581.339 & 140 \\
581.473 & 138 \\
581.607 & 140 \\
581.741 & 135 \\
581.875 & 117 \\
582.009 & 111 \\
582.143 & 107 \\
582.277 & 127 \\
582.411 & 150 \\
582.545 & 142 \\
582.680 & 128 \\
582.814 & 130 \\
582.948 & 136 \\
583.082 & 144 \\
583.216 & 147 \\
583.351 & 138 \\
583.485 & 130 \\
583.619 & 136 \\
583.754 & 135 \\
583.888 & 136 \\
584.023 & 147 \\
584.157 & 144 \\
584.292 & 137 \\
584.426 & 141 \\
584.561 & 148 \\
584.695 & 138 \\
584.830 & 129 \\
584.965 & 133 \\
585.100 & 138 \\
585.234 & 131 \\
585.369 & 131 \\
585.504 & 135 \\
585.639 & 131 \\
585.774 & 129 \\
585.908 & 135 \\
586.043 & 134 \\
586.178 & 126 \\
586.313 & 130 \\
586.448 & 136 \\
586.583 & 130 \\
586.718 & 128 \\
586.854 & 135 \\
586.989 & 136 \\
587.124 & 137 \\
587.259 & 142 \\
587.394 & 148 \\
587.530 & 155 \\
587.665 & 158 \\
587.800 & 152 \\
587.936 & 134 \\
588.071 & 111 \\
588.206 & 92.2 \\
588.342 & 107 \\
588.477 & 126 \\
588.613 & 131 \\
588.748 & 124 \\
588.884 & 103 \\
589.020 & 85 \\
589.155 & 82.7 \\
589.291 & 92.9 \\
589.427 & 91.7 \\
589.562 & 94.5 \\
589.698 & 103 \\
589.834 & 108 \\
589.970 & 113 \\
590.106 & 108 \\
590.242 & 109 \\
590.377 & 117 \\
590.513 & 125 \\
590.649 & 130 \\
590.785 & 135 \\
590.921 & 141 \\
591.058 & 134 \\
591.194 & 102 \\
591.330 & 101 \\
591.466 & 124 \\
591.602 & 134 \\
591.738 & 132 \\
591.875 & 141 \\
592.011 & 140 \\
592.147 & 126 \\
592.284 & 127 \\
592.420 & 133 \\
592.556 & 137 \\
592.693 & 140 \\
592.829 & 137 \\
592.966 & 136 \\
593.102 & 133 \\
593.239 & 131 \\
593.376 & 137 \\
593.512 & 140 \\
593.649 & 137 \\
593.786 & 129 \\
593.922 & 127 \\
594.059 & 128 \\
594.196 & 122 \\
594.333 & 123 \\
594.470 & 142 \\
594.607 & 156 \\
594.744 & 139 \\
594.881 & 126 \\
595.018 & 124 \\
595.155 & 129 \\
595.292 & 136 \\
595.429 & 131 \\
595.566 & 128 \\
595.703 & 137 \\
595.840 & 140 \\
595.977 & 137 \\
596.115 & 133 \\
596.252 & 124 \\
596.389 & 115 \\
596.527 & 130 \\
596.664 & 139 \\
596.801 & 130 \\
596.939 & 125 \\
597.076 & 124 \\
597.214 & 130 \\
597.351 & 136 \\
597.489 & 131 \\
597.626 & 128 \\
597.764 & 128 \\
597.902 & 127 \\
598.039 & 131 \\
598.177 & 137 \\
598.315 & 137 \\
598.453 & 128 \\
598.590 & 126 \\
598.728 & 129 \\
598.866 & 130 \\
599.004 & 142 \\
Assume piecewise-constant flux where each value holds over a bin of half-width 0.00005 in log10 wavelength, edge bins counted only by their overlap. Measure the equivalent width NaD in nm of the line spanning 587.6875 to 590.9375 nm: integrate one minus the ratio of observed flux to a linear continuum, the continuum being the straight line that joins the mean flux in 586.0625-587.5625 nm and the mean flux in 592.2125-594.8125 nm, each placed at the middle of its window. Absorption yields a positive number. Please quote 0.53 nm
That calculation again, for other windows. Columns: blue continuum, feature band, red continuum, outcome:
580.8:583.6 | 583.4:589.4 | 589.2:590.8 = -0.46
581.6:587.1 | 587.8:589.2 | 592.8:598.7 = 0.22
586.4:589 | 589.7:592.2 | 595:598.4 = 0.14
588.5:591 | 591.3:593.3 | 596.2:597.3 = -0.26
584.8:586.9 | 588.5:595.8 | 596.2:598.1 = 0.31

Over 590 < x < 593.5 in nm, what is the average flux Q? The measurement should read 128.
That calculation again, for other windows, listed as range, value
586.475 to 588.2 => 137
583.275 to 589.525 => 129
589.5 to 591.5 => 116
